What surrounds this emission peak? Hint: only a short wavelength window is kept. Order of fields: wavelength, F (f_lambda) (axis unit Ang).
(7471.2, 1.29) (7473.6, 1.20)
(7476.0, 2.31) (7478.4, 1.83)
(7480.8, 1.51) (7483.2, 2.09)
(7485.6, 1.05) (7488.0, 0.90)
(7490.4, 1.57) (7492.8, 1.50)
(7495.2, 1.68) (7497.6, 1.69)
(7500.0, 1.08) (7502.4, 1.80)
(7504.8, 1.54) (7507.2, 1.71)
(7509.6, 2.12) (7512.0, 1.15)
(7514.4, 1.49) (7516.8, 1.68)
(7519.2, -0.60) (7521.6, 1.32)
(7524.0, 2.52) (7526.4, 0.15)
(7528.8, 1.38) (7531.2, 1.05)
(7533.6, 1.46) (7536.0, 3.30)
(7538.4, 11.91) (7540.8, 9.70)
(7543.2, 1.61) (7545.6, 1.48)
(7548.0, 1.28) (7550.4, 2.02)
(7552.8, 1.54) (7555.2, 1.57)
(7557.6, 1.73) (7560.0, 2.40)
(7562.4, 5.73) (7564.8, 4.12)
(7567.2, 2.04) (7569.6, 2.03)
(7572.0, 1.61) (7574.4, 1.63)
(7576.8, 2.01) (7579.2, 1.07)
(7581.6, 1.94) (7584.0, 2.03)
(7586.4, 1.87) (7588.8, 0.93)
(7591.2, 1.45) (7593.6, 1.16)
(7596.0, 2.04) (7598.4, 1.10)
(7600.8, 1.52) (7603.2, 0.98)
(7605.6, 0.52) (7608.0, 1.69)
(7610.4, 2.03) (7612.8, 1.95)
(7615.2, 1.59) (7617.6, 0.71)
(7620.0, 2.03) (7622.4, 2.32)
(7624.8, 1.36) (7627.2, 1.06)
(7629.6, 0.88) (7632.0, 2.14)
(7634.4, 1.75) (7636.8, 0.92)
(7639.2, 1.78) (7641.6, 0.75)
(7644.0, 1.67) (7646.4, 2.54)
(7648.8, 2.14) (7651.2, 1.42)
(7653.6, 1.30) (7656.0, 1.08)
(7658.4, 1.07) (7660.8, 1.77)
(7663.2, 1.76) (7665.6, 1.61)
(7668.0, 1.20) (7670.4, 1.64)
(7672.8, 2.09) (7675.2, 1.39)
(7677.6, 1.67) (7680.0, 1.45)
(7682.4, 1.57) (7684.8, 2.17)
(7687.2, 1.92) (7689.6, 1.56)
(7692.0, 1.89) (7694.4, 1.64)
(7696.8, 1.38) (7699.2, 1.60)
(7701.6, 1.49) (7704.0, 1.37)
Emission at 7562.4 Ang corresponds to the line [N II]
